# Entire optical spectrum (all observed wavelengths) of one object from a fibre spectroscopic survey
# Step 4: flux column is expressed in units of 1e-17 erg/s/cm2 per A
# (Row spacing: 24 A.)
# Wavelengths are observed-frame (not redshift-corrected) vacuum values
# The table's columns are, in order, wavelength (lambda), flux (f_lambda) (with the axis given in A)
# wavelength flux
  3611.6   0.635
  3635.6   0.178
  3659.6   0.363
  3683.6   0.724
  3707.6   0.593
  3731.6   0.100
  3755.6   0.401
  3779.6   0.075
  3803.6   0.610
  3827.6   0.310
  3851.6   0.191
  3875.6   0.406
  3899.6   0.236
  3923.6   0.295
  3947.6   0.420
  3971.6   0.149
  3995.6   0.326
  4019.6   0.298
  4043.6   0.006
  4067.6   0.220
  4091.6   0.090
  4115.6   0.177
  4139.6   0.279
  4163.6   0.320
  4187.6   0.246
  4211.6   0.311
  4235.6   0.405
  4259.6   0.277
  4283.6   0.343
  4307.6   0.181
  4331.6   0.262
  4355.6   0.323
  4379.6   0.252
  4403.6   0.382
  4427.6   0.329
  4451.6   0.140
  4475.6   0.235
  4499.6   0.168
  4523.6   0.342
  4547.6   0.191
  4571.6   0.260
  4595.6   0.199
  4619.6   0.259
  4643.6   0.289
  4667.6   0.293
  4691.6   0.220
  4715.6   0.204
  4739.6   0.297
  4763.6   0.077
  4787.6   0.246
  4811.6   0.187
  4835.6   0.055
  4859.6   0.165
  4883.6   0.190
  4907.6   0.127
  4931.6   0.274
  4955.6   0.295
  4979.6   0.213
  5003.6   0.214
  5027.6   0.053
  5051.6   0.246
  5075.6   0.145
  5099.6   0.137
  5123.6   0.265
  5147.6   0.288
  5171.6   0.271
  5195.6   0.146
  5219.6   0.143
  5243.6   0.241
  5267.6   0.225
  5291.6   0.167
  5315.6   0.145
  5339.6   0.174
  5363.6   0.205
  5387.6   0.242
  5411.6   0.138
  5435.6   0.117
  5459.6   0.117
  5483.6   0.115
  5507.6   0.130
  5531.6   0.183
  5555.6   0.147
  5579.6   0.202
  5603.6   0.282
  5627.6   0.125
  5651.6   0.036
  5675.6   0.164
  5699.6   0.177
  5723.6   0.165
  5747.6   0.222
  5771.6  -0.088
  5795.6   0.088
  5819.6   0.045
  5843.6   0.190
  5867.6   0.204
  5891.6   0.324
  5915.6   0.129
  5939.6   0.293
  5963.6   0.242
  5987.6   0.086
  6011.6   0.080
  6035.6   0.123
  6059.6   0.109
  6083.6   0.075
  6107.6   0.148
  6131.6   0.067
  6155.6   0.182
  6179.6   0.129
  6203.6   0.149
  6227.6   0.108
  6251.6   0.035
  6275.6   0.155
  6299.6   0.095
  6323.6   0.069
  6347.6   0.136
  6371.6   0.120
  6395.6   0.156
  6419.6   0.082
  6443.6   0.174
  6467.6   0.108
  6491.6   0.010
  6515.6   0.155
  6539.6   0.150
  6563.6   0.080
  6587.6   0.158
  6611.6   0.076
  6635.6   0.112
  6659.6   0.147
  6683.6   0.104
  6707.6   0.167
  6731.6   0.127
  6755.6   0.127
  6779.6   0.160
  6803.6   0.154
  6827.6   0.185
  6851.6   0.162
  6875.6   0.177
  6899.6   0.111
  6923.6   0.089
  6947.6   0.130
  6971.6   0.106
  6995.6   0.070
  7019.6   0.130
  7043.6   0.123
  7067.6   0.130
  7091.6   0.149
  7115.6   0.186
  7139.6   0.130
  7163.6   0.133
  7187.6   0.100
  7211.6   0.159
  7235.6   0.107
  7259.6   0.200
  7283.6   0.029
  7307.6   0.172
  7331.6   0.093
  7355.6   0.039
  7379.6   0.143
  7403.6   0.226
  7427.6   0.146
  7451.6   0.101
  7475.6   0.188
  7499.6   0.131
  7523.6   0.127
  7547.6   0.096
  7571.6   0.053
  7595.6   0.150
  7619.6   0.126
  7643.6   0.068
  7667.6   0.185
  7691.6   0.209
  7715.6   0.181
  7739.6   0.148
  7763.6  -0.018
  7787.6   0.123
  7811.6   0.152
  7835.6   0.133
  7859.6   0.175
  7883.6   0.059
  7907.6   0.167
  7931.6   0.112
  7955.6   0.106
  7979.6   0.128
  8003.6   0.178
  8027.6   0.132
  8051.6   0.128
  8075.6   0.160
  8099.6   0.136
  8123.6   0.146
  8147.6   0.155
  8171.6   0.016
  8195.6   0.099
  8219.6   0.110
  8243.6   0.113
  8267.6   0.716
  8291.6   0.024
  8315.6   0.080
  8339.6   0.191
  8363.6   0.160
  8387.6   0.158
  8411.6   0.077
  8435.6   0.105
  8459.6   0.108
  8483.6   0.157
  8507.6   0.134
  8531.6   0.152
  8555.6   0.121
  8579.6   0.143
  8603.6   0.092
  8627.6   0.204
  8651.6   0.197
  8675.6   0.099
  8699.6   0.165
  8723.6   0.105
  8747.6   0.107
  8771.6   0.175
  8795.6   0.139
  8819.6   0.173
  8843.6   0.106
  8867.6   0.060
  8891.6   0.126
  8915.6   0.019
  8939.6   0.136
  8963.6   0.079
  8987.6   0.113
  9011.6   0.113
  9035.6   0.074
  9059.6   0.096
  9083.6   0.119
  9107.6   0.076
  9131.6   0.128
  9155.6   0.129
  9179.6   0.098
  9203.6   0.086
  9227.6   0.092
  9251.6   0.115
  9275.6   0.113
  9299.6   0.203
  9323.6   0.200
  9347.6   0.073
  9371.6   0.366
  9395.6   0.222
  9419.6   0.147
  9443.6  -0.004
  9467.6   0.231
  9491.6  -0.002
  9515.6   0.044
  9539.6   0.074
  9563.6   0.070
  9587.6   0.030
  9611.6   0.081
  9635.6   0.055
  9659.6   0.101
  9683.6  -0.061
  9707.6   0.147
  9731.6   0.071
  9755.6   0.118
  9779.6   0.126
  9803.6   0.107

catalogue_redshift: 1.216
